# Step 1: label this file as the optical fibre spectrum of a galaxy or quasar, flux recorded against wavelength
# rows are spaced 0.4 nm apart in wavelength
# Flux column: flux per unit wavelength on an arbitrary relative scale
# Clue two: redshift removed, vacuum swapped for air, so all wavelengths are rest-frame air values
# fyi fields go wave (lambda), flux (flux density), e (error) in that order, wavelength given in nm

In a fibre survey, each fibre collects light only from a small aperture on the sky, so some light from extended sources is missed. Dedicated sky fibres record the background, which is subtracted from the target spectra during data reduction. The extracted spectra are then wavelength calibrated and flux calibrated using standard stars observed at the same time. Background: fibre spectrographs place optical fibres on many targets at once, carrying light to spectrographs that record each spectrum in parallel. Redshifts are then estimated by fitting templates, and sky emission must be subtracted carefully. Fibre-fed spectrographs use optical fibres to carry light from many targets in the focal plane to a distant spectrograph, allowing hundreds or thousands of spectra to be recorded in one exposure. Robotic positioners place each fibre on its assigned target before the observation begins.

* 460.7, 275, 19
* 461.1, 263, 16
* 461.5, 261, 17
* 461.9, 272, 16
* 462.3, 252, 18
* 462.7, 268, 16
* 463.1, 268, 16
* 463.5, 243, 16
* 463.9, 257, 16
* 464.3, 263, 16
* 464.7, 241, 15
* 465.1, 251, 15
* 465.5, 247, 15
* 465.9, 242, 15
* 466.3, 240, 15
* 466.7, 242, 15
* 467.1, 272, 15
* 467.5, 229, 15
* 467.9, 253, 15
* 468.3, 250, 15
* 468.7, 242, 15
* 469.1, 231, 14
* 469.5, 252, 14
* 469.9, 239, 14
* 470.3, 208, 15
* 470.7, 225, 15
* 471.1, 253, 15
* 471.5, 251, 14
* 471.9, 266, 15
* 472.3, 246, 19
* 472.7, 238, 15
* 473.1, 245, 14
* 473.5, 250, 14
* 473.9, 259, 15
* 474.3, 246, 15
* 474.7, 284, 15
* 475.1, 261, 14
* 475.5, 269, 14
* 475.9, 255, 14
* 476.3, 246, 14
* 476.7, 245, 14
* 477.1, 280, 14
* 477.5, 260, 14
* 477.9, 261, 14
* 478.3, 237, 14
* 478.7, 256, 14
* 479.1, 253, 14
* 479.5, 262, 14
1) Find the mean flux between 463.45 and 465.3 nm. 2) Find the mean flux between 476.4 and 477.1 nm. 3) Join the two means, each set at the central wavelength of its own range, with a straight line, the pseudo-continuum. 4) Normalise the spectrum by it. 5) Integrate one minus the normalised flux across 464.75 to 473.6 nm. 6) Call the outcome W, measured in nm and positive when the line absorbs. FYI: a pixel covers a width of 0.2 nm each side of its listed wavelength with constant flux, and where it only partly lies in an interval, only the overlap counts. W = 0.313 nm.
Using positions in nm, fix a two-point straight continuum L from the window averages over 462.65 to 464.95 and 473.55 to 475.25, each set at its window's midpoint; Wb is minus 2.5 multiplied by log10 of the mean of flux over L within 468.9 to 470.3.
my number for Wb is 0.10 mag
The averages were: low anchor 256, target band 236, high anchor 261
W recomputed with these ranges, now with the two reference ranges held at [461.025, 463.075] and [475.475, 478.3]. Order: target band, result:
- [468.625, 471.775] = 0.266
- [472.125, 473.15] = 0.065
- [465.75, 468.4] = 0.148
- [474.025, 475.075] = -0.023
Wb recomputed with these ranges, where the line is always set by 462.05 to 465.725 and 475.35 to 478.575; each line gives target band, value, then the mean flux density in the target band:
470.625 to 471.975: 0.03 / 249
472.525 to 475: 0.01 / 254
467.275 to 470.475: 0.07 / 238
